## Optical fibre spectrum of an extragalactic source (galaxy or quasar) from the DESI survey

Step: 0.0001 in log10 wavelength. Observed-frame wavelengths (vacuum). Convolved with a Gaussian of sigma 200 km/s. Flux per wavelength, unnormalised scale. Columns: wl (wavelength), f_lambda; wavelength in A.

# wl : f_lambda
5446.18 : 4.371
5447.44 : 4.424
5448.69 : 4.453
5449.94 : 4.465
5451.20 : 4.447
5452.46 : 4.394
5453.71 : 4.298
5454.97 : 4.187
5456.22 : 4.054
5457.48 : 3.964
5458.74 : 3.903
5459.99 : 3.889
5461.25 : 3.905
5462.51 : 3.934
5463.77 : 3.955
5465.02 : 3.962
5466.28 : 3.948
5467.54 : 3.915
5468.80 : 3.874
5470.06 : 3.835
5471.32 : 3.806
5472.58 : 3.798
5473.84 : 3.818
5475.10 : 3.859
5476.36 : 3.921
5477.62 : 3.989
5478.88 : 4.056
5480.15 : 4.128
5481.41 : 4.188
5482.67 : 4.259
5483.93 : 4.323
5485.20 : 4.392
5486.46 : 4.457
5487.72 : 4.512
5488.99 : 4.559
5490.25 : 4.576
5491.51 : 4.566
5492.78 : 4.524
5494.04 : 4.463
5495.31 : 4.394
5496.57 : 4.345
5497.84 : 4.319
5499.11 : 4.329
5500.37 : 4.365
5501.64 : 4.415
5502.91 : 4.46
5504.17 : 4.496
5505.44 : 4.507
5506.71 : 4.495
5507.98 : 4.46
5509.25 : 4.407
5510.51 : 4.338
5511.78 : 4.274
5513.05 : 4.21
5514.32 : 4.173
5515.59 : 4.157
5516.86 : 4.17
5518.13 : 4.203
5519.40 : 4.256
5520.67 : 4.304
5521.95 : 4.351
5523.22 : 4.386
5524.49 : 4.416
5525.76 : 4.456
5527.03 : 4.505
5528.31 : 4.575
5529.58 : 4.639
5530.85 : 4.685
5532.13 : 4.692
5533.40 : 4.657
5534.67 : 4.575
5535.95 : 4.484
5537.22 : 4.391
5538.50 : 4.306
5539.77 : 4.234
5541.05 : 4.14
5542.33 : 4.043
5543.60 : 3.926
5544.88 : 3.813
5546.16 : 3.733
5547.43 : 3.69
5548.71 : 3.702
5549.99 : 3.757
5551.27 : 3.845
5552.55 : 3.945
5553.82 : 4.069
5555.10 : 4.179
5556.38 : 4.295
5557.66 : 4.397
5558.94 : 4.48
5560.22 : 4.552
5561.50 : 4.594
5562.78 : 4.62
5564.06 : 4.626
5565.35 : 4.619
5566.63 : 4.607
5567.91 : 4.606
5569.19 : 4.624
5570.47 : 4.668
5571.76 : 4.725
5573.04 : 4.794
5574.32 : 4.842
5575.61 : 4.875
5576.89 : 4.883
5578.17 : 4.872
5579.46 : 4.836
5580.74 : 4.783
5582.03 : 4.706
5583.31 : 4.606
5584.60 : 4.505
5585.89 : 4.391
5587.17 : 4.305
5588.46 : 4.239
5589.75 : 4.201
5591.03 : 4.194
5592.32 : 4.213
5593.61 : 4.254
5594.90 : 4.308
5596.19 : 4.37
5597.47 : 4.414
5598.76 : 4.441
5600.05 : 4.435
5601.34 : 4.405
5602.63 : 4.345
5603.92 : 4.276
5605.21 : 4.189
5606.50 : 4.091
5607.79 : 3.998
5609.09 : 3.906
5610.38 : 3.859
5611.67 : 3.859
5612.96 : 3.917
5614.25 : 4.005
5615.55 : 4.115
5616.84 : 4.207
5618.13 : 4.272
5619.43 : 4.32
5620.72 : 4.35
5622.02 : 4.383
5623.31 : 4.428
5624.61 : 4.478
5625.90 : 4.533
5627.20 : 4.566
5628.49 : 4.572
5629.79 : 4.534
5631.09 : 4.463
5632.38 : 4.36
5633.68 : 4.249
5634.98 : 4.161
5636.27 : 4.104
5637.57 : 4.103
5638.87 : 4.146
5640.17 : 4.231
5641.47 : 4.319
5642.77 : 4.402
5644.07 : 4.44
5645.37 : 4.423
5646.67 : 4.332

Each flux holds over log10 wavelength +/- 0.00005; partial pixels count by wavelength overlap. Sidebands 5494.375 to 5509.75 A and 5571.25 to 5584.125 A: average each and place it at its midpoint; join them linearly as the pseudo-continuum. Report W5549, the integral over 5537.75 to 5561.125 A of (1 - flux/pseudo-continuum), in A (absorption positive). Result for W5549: 2.9 A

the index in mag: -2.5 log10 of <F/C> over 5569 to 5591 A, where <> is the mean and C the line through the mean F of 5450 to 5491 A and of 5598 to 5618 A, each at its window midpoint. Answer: -0.12 mag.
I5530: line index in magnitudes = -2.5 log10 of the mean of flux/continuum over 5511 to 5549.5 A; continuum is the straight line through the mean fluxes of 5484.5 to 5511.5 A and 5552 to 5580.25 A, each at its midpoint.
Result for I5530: 0.06 mag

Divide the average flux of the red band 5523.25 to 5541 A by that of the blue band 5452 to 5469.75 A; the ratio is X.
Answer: 1.12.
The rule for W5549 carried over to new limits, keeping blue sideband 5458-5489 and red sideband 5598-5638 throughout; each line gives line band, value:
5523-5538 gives -1.52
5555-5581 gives -2.91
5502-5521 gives -1.09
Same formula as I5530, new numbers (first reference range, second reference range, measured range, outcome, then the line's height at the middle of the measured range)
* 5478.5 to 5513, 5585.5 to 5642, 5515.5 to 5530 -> 0.00 mag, 4.36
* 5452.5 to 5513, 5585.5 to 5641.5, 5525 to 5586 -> -0.05 mag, 4.24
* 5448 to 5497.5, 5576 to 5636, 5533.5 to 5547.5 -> 0.02 mag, 4.26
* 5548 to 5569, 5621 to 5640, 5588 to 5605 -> 0.01 mag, 4.34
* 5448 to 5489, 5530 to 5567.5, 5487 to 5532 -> -0.06 mag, 4.19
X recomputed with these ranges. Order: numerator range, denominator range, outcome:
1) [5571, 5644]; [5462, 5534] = 1.02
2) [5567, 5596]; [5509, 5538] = 1.04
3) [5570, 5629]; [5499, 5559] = 1.03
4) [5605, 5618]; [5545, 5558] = 1.02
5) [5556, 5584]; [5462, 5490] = 1.15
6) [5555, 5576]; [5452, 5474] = 1.16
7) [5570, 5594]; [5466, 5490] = 1.12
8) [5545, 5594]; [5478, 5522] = 1.01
